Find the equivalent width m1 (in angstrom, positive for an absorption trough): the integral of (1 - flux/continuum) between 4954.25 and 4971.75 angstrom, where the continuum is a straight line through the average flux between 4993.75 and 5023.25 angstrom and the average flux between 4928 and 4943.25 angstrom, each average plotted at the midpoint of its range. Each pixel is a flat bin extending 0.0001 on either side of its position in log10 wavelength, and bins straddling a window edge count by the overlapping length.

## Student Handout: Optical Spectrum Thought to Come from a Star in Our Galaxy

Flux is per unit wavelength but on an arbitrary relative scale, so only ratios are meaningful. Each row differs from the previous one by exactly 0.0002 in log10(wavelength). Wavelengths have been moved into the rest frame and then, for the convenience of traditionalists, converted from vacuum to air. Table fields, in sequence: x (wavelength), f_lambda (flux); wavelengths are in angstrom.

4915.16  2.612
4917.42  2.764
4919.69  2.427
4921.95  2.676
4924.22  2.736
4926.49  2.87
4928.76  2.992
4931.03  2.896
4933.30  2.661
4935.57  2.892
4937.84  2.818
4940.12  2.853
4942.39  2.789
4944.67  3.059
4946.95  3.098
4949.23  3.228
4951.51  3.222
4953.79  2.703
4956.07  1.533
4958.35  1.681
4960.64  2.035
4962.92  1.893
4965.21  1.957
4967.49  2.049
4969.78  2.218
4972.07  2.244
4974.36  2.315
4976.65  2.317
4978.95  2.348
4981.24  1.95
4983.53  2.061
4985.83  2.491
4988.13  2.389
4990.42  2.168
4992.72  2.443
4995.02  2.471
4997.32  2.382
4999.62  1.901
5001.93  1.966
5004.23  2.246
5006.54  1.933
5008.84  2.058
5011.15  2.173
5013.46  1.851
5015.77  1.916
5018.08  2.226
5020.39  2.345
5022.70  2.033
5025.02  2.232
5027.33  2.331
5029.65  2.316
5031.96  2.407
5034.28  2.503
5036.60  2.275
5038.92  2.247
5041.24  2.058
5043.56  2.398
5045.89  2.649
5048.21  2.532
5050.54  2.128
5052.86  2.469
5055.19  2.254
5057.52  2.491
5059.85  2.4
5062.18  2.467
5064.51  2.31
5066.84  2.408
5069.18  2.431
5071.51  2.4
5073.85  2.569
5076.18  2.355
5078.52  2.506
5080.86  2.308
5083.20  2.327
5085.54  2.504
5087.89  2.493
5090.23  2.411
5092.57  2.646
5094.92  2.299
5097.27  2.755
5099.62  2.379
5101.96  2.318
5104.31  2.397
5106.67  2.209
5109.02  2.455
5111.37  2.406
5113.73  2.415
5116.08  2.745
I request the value 4.2 angstrom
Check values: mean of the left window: 2.84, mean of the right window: 2.12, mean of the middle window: 1.96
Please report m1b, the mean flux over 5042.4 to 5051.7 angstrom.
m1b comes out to 2.43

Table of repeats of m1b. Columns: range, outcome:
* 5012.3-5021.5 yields 2.08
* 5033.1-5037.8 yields 2.39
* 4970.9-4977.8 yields 2.29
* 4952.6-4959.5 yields 1.98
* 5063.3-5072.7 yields 2.39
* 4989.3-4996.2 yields 2.36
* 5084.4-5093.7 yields 2.51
